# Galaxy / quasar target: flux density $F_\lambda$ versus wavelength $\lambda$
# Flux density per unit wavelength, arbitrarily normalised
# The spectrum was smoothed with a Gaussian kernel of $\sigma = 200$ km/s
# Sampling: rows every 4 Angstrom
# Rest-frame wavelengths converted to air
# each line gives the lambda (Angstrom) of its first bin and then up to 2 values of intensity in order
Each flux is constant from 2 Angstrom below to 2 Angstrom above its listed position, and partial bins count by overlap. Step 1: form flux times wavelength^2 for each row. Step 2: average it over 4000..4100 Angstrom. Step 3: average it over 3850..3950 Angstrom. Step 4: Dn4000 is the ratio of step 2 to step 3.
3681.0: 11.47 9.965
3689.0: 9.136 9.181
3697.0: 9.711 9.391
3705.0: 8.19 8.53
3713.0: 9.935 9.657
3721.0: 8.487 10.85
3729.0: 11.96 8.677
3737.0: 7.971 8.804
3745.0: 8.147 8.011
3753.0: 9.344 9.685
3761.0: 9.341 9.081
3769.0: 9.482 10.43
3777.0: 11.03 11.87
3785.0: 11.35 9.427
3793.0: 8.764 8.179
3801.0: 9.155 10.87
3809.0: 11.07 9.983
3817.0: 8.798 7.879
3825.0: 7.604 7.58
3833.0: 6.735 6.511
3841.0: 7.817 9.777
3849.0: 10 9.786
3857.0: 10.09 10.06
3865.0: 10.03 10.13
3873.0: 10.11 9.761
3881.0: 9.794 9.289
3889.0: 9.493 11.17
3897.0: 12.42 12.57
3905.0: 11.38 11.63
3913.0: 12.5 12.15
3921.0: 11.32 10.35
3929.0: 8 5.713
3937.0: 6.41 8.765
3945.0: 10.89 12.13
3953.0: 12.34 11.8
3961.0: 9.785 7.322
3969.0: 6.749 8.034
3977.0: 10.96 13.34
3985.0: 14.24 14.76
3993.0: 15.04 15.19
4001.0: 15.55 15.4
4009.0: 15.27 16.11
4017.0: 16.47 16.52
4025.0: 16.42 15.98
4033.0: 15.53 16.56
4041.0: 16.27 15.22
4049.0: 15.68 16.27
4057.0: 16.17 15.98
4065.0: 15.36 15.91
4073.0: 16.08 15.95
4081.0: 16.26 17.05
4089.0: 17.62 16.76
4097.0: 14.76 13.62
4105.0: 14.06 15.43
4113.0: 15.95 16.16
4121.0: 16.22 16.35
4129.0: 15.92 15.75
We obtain 1.69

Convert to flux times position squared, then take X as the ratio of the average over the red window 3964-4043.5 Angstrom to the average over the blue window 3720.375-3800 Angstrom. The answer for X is 1.7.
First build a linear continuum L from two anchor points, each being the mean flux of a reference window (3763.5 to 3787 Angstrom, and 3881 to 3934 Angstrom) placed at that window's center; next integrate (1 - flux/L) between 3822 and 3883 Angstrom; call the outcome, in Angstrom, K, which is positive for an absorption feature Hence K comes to 9.2 Angstrom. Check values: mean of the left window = 10.6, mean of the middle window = 9.03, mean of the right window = 10.7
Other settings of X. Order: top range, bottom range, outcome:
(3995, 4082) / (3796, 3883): 1.92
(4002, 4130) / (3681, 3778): 2.01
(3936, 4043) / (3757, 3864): 1.55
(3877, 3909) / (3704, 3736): 1.25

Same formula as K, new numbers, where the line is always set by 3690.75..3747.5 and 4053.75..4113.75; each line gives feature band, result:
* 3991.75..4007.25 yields -1.1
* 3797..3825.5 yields 4.0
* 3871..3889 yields 3.6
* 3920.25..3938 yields 6.5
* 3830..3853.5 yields 6.5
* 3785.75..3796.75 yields 1.4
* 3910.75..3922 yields 0.7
